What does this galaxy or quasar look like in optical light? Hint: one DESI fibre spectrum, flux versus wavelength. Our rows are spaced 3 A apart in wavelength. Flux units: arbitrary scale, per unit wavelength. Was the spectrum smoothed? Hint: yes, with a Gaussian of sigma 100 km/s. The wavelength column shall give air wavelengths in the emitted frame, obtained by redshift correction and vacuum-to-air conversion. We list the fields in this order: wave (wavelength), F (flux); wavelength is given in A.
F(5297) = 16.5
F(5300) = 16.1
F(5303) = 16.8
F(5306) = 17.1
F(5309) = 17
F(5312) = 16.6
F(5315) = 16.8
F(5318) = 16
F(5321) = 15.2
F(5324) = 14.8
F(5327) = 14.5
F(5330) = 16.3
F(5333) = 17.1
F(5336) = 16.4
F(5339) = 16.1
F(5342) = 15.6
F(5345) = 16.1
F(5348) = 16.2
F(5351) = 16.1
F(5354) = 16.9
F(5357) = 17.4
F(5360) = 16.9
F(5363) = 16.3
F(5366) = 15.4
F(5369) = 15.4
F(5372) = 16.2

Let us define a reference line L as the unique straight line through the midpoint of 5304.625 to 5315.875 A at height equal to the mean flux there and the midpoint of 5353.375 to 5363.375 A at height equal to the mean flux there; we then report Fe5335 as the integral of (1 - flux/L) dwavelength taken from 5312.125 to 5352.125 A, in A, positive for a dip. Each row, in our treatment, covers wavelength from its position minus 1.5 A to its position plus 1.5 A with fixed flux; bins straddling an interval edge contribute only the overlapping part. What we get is 2.2 A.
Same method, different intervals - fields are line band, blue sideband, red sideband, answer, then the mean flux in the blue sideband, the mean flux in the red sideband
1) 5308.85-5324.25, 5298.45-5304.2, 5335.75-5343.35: 0.2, 16.4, 16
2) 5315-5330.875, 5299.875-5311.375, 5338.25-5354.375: 1.0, 16.8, 16.1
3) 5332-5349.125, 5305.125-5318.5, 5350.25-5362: 0.6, 16.7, 16.8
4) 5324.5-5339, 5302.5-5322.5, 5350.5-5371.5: 0.4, 16.5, 16.3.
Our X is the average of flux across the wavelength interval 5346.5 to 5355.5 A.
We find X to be 16.4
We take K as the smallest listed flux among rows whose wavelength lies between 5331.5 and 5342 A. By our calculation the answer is 15.6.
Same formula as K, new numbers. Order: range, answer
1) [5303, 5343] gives 14.5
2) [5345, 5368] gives 15.4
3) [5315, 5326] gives 14.8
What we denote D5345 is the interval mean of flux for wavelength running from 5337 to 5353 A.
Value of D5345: 16.1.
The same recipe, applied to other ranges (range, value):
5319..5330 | 15.1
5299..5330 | 16.1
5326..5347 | 16.1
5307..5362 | 16.2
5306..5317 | 16.8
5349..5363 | 16.7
